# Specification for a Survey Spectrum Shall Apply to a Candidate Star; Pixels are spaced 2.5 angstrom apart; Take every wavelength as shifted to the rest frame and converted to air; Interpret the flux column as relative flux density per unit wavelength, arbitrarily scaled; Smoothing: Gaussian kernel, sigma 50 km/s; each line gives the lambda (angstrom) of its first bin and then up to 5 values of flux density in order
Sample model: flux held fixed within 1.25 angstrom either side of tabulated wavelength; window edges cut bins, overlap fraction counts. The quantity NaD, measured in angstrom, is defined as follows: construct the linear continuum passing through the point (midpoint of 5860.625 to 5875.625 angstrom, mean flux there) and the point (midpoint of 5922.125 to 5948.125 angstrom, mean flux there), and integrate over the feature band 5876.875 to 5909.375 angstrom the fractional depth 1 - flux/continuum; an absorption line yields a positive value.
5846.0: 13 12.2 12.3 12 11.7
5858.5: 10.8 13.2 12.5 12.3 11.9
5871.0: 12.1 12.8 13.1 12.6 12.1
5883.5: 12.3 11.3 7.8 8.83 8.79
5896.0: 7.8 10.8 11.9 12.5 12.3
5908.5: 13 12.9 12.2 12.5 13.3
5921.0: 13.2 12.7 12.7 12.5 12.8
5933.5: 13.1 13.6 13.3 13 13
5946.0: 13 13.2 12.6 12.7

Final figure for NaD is 4.4 angstrom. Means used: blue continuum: 12.5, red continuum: 13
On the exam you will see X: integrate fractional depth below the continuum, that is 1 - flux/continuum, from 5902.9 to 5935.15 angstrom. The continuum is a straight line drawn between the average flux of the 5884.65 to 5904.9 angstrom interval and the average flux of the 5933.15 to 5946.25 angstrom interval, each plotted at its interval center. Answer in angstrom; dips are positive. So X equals -2.97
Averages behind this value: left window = 9.99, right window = 13.2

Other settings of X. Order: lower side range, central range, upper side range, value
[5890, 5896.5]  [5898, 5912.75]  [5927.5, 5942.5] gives -3.7 angstrom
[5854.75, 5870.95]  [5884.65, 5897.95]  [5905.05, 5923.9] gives 3.7 angstrom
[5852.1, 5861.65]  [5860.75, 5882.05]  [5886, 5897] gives -4.1 angstrom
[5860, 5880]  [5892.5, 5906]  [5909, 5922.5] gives 2.3 angstrom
